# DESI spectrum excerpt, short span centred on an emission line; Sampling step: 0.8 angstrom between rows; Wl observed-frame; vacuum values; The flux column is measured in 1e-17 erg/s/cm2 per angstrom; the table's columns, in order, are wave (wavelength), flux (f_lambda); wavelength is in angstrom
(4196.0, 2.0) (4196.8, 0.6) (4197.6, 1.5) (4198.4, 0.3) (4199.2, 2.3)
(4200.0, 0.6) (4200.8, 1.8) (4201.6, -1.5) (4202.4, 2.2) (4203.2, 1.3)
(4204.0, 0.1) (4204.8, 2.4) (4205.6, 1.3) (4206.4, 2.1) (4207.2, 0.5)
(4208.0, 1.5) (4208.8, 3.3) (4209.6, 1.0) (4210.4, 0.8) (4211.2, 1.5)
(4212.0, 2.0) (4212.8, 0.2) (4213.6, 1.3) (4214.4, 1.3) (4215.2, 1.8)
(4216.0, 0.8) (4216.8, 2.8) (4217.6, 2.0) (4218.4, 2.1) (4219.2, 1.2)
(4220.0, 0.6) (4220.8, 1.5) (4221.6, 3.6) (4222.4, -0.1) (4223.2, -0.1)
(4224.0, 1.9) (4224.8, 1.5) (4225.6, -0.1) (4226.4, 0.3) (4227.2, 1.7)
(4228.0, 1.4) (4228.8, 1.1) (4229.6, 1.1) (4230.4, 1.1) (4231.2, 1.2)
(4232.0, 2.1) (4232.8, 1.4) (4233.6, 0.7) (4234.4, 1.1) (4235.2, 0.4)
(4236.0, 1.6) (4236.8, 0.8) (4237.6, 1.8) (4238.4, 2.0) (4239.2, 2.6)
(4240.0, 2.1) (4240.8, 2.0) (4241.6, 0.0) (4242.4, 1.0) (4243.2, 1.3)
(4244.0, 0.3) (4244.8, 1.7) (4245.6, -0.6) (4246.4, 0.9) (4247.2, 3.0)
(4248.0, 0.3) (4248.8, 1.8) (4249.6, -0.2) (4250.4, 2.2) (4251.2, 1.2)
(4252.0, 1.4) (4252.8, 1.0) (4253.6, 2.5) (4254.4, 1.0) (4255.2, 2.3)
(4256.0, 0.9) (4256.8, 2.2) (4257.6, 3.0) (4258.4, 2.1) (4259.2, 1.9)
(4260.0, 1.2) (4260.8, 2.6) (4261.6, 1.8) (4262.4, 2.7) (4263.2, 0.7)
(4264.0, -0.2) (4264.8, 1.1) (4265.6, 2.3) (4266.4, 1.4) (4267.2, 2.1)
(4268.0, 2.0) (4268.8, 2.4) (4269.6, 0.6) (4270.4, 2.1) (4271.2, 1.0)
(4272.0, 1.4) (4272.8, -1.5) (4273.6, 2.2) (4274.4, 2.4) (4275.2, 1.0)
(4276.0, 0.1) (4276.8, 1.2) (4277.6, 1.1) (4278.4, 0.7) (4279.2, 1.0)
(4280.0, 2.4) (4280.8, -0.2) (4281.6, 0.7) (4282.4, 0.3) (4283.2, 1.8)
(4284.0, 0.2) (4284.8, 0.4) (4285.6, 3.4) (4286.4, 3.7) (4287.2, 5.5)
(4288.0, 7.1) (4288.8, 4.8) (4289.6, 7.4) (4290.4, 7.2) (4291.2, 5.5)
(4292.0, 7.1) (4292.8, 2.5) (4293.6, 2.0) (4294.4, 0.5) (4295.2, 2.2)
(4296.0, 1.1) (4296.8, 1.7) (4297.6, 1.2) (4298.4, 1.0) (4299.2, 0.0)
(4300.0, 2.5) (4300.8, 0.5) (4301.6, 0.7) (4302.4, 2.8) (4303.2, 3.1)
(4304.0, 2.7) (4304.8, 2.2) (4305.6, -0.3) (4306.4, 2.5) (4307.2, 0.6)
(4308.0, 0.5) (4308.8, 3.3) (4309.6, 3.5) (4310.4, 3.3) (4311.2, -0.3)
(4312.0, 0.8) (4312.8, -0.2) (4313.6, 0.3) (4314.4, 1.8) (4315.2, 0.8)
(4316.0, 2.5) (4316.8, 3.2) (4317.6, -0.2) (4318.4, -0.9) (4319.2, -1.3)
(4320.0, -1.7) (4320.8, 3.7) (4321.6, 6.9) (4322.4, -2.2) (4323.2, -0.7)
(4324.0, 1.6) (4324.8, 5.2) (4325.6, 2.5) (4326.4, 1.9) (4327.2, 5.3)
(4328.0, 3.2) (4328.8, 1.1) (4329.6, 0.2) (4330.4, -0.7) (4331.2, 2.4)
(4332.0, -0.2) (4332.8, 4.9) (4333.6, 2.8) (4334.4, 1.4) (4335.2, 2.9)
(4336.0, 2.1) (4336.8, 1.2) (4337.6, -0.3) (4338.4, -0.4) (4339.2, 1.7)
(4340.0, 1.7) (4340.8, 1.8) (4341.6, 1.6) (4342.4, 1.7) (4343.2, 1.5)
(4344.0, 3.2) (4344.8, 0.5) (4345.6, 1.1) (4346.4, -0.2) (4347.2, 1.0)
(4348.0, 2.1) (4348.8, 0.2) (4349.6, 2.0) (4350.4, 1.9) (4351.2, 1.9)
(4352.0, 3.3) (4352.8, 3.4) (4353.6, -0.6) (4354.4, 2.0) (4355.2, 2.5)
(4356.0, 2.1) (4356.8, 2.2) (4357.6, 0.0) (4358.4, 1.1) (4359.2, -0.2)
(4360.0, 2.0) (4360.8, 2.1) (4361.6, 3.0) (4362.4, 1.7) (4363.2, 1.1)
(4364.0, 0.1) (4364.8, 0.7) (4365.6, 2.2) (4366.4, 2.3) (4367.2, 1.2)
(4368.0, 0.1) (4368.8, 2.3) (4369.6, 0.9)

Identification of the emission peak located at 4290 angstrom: [O II]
